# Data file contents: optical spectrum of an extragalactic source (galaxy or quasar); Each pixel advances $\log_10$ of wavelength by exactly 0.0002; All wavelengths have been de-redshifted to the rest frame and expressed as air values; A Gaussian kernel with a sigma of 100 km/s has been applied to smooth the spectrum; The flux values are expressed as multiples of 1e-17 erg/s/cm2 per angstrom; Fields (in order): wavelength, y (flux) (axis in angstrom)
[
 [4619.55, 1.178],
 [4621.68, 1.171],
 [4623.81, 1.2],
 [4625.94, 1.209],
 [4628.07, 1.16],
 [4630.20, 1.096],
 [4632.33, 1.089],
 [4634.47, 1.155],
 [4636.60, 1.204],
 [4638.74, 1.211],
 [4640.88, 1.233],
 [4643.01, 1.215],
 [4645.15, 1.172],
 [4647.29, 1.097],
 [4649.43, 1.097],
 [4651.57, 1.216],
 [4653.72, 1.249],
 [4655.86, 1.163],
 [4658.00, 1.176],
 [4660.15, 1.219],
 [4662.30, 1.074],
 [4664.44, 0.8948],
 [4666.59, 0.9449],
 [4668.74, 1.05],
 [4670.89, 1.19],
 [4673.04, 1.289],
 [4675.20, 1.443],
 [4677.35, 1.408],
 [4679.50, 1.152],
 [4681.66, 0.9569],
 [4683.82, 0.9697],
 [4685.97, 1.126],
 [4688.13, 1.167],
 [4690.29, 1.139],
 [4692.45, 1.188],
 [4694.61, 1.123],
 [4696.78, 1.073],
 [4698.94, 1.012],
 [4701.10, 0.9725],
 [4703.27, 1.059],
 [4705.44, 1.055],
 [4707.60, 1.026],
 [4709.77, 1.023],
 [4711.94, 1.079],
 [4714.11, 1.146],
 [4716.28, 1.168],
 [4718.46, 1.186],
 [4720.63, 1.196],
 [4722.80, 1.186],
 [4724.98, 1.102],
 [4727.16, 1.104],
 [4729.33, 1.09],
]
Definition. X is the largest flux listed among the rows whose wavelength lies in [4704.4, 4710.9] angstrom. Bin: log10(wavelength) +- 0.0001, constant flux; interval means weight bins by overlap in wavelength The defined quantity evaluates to 1.055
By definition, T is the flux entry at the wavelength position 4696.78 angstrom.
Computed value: 1.073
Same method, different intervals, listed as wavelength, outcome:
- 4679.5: 1.152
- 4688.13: 1.167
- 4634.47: 1.155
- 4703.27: 1.059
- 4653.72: 1.249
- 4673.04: 1.289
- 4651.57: 1.216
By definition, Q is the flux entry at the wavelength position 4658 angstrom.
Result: 1.176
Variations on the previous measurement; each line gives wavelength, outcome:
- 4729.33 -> 1.09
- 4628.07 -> 1.16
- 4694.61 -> 1.123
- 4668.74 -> 1.05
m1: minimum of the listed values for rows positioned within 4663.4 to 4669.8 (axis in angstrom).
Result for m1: 0.8948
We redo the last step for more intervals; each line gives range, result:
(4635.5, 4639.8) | 1.204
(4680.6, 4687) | 0.9569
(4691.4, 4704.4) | 0.9725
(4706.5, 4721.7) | 1.023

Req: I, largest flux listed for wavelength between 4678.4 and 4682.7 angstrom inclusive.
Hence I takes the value 1.152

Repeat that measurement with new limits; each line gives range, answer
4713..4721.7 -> 1.196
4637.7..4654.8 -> 1.249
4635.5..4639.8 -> 1.211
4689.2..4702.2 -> 1.188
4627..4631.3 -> 1.16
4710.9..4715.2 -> 1.146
